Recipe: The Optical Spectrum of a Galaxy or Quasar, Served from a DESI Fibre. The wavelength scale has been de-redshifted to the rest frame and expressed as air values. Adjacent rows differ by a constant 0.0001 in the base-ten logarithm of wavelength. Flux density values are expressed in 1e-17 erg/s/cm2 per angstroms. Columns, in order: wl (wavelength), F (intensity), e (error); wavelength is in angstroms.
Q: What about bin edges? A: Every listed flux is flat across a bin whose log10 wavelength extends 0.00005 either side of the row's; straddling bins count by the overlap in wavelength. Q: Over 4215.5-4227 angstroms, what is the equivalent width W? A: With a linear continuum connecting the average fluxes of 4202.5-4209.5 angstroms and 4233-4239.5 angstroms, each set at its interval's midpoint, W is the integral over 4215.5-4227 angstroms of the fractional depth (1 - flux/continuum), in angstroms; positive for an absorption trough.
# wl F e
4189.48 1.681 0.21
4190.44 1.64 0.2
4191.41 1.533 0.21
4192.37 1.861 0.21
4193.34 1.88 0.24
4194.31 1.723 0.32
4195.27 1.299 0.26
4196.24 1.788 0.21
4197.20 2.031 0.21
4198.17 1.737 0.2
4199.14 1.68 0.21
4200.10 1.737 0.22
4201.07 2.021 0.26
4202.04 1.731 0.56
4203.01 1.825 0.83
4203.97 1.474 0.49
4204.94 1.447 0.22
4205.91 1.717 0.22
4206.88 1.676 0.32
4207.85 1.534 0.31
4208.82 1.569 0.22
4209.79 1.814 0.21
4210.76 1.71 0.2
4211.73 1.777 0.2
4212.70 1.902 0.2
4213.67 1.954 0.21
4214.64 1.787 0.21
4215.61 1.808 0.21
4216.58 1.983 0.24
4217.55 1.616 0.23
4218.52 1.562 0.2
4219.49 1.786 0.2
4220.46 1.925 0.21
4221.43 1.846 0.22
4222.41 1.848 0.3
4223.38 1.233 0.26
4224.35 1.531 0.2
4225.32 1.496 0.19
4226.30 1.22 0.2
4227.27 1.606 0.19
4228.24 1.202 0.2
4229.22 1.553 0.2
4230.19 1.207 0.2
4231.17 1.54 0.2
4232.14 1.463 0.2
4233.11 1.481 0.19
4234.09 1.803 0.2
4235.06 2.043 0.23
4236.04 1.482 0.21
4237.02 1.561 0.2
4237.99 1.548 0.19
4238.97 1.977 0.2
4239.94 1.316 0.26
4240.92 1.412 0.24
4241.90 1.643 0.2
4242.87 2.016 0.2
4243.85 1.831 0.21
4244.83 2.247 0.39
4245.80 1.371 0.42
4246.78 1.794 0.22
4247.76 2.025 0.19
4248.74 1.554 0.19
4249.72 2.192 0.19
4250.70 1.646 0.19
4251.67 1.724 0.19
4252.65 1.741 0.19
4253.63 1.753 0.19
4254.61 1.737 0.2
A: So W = 0.1 angstroms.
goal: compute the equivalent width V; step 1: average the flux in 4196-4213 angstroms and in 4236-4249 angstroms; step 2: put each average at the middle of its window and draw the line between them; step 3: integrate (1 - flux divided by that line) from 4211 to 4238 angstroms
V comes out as 1.3 angstroms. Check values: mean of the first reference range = 1.73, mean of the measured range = 1.64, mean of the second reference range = 1.71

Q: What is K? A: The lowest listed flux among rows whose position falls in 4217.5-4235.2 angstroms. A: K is 1.202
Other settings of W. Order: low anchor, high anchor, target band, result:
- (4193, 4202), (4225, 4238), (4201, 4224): -1.0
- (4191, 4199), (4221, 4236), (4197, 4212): -0.3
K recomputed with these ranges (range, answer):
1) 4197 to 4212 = 1.447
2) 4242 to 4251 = 1.371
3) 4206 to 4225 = 1.233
